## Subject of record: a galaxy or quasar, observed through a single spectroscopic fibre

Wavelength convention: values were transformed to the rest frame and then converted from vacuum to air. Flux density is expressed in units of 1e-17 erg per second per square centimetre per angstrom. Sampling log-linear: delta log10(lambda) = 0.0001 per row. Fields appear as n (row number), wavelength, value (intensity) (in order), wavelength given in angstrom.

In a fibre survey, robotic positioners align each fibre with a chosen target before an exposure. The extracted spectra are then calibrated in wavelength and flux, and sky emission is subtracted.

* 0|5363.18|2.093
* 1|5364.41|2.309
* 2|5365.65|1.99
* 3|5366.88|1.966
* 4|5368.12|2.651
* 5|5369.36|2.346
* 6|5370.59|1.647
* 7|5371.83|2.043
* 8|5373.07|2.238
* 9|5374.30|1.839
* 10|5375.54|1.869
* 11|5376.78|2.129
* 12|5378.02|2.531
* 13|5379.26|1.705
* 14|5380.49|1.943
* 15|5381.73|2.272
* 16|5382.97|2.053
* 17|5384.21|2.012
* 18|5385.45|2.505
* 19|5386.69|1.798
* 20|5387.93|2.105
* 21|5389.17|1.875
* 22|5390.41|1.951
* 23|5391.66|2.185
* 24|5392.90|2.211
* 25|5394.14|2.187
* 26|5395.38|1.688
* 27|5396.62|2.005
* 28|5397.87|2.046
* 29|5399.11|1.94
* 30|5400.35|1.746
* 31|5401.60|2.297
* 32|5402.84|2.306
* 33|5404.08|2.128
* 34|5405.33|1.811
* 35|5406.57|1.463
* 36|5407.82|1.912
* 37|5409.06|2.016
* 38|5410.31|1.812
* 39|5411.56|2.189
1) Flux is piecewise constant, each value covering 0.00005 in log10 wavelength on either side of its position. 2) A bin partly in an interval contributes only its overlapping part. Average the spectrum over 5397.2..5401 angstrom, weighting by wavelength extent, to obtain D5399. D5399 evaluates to 1.91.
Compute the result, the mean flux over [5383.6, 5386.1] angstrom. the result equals 2.25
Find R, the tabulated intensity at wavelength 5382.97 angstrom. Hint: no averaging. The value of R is 2.053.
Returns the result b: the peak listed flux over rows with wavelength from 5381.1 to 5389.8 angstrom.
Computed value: 2.505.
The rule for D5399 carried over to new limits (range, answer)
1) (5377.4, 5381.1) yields 2.06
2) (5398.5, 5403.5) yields 2.08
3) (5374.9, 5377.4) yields 1.99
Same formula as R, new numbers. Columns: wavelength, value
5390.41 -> 1.951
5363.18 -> 2.093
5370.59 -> 1.647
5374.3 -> 1.839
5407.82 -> 1.912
